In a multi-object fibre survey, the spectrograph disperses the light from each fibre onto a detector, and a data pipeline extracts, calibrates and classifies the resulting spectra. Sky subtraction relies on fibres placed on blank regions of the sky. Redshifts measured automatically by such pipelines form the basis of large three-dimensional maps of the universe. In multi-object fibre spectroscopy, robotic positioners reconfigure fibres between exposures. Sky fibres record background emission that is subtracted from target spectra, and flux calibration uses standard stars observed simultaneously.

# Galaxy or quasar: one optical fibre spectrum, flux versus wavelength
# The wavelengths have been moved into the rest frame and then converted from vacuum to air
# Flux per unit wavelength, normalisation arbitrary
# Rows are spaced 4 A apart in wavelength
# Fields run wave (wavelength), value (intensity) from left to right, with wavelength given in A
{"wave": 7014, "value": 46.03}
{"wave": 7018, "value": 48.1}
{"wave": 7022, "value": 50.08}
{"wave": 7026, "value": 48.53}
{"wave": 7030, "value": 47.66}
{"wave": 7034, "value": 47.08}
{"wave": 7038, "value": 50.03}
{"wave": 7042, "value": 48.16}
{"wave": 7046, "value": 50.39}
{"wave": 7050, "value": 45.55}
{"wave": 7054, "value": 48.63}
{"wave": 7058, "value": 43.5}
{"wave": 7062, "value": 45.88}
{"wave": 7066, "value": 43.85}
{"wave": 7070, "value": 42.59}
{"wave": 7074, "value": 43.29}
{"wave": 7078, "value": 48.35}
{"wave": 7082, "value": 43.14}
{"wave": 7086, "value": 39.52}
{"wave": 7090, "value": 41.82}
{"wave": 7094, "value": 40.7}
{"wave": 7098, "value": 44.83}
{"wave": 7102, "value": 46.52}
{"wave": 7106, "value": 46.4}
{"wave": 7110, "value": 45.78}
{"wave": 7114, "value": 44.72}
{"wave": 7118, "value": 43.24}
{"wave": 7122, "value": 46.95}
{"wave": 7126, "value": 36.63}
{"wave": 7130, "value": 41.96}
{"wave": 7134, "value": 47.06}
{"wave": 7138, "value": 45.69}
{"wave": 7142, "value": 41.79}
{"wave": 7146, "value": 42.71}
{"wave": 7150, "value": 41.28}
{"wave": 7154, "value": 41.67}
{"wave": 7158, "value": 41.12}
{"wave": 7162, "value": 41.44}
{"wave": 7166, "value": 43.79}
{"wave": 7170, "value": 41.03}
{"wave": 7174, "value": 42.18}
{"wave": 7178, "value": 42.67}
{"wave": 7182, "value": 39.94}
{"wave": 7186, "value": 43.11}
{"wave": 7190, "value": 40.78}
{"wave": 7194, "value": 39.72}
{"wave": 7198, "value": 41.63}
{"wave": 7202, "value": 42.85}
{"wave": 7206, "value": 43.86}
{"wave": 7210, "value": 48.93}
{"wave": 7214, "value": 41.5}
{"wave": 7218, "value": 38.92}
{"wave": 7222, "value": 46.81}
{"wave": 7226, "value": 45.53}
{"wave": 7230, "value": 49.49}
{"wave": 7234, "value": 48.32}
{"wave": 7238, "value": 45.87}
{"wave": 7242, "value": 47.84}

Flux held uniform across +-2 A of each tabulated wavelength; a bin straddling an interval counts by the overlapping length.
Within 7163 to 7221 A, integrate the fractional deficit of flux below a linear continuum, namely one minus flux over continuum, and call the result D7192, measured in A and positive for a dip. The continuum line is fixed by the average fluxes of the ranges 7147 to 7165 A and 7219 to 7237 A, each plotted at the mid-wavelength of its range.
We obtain 2.6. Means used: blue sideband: 41.6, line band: 42.3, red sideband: 47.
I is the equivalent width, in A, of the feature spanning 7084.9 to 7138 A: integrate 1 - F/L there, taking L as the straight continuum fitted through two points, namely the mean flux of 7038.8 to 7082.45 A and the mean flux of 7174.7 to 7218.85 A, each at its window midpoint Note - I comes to 1.0 A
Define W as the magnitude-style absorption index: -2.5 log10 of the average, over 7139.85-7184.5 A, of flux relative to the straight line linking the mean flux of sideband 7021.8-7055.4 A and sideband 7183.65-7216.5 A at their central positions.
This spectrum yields 0.056 mag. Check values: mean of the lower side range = 48.4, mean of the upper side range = 42.7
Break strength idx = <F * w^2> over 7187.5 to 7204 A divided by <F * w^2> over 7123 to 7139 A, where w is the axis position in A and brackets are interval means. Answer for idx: 0.98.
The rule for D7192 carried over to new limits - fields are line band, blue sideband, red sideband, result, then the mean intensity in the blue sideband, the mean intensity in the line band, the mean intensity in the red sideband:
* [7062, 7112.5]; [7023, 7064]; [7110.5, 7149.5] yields 1.7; 47.6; 44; 43.4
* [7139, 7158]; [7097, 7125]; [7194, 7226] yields 1.1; 45.2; 42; 43.4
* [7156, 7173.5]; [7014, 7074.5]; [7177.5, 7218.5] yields 0.6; 46.9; 41.9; 42.3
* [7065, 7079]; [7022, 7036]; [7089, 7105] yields 0.3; 48.1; 44.3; 43.8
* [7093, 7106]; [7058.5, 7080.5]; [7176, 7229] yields -0.1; 44.7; 44.6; 42.9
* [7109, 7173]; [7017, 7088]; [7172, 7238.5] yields 2.7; 46.3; 42.9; 43.6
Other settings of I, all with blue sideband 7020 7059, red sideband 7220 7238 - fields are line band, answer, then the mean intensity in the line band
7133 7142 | 0.46 A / 45.3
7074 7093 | 1.91 A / 43.1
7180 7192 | 1.58 A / 41.3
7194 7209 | 1.48 A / 42.8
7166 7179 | 1.47 A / 42.2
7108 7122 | 0.84 A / 44.9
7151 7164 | 1.70 A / 41.4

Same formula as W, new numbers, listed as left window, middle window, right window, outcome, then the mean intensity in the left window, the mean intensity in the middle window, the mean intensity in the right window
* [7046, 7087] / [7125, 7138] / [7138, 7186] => 0.00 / 44.8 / 42.9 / 42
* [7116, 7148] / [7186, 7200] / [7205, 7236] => 0.09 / 43.3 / 41.1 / 45.5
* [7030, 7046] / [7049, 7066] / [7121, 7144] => 0.04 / 48.6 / 45.7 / 43.2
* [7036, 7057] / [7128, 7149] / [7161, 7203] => 0.00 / 48.3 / 43.7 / 41.7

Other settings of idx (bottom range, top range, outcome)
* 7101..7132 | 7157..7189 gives 0.97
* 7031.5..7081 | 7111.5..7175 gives 0.94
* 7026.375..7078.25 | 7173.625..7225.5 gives 0.95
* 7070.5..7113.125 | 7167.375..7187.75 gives 0.97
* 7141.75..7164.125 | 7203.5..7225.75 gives 1.08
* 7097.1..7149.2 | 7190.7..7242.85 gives 1.04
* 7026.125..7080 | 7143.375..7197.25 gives 0.92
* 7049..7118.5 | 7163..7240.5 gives 1.01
